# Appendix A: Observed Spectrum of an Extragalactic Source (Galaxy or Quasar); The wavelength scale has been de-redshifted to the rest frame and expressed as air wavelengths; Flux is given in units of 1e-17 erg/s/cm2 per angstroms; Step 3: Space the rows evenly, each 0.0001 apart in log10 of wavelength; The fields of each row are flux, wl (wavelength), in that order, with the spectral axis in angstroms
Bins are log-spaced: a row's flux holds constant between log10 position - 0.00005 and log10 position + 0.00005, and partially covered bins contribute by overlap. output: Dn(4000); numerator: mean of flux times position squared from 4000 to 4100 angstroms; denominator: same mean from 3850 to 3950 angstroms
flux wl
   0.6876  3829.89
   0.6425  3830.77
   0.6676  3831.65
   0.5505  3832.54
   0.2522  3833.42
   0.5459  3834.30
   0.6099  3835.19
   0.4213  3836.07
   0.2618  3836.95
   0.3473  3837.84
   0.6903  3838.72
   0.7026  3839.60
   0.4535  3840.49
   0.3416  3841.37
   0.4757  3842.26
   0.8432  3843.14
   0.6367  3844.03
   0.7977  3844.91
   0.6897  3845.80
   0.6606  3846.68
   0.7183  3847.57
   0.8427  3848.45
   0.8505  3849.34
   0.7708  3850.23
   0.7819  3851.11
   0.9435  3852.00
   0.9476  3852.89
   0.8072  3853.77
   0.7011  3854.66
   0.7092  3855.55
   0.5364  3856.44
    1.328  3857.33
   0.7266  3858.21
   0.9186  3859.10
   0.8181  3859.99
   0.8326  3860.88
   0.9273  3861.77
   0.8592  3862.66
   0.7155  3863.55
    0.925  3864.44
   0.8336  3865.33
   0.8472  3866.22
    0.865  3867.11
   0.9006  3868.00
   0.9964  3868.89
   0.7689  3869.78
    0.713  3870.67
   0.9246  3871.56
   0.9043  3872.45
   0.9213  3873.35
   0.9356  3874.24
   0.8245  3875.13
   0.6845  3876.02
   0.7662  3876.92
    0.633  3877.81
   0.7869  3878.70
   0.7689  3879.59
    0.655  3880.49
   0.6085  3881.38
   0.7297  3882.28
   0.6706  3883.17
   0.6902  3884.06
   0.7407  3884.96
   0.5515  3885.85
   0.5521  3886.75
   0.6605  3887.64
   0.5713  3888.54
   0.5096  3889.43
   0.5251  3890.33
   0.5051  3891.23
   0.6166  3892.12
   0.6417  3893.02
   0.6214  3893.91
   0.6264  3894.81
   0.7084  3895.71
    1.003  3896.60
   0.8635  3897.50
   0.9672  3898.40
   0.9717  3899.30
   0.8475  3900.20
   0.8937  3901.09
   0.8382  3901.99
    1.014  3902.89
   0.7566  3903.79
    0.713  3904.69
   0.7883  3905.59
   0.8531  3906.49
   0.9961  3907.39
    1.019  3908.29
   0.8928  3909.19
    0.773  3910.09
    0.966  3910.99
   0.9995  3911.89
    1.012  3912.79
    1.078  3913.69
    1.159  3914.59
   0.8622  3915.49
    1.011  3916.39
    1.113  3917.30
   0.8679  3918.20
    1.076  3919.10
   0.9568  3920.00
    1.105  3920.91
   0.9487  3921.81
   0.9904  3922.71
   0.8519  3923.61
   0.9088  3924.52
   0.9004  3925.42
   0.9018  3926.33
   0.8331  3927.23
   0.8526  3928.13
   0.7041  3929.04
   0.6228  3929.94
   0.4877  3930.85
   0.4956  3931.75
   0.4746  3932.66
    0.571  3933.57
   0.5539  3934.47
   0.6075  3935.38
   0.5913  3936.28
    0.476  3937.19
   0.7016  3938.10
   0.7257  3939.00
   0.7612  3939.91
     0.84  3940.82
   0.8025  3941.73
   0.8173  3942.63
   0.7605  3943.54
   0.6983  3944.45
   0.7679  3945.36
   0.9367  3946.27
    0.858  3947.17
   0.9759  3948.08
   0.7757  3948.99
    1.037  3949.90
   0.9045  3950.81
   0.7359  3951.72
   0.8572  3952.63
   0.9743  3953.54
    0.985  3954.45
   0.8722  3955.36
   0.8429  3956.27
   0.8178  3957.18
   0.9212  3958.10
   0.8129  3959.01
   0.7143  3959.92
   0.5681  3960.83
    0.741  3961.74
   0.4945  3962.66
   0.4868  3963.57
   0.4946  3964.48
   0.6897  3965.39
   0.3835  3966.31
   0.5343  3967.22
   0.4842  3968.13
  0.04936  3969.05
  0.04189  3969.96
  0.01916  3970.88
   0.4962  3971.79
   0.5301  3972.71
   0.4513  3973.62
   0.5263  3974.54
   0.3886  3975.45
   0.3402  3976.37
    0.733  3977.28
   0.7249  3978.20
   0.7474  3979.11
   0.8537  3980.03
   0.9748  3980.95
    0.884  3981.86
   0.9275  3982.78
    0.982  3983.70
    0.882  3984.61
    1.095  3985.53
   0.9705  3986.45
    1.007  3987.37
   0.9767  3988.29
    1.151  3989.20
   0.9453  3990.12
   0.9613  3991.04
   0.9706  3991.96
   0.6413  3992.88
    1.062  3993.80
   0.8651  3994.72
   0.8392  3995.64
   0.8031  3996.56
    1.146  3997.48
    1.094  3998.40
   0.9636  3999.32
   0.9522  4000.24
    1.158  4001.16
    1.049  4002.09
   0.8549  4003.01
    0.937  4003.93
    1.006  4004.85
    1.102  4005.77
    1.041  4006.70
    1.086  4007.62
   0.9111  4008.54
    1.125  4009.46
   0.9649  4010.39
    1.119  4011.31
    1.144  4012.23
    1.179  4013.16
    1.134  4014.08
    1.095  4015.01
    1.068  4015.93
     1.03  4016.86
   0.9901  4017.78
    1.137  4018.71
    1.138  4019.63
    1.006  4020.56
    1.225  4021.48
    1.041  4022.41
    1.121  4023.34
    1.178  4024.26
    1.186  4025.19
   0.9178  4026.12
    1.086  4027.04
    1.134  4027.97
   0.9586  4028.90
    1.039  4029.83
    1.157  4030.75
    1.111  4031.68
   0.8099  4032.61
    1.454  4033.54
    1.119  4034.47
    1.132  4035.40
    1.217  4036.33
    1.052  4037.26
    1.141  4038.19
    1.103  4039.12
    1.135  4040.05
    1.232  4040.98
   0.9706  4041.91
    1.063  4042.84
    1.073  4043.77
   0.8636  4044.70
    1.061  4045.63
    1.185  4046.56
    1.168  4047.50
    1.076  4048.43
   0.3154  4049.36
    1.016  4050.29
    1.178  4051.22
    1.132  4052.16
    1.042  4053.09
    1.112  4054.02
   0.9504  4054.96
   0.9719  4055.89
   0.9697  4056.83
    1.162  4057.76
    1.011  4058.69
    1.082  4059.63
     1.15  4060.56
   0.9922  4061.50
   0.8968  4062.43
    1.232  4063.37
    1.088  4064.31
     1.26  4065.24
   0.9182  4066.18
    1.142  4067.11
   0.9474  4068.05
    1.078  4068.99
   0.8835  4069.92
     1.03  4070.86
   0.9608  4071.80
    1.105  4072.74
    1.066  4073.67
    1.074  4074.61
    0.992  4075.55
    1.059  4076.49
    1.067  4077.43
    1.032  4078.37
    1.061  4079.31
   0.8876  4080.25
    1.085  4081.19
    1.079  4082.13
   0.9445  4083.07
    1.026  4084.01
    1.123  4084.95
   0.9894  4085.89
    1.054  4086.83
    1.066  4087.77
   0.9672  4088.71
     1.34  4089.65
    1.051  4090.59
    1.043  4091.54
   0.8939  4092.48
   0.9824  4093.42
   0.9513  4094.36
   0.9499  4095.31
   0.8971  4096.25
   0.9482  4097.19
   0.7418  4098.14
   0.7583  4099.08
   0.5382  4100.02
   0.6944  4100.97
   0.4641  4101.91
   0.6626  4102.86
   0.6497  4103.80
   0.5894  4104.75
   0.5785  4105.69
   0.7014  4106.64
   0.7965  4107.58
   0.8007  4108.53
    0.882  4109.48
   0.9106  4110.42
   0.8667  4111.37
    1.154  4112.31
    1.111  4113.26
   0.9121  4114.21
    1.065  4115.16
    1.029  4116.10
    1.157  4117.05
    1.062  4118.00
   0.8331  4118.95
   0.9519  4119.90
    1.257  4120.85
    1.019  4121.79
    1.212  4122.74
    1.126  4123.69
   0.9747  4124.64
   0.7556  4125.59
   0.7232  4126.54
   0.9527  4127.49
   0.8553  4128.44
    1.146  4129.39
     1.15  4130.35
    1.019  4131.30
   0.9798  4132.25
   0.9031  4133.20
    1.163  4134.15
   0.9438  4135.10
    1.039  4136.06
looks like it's 1.40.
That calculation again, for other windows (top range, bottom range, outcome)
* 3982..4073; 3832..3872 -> 1.56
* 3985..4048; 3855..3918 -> 1.38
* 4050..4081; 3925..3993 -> 1.53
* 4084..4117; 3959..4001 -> 1.30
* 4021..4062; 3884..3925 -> 1.36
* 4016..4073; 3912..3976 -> 1.53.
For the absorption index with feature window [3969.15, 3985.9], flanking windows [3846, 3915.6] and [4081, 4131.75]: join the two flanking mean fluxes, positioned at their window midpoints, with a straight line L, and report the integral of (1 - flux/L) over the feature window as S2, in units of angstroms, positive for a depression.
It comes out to 4.5 angstroms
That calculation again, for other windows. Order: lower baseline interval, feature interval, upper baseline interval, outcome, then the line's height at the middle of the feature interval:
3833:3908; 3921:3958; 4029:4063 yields 3.5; 0.866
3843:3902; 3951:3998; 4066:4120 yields 6.5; 0.851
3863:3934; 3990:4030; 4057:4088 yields -3.0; 0.961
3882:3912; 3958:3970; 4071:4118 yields 4.2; 0.823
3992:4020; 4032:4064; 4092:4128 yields -3.2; 0.965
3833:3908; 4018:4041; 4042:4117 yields -4.9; 0.916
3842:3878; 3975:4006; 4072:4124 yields -0.7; 0.889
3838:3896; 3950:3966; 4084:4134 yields 1.0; 0.811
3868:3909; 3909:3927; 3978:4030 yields -3.0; 0.828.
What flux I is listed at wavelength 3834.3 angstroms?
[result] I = 0.5459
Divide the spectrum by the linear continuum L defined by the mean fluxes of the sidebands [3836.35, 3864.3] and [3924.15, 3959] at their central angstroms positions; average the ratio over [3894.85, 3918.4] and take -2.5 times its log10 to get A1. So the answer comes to -0.21 mag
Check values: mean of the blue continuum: 0.731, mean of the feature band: 0.917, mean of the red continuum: 0.773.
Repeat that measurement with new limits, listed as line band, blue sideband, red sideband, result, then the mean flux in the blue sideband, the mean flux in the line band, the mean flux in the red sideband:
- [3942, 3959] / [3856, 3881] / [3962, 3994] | -0.197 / 0.832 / 0.861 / 0.681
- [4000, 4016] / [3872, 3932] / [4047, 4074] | -0.100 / 0.812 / 1.05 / 1.03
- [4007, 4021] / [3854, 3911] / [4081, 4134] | -0.225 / 0.786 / 1.08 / 0.936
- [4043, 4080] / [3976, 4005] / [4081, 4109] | -0.162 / 0.923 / 1.04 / 0.877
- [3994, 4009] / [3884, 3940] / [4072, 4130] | -0.146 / 0.793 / 0.99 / 0.946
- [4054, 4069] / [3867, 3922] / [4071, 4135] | -0.139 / 0.821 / 1.05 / 0.953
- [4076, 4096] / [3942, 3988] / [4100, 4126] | -0.198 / 0.713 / 1.03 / 0.891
